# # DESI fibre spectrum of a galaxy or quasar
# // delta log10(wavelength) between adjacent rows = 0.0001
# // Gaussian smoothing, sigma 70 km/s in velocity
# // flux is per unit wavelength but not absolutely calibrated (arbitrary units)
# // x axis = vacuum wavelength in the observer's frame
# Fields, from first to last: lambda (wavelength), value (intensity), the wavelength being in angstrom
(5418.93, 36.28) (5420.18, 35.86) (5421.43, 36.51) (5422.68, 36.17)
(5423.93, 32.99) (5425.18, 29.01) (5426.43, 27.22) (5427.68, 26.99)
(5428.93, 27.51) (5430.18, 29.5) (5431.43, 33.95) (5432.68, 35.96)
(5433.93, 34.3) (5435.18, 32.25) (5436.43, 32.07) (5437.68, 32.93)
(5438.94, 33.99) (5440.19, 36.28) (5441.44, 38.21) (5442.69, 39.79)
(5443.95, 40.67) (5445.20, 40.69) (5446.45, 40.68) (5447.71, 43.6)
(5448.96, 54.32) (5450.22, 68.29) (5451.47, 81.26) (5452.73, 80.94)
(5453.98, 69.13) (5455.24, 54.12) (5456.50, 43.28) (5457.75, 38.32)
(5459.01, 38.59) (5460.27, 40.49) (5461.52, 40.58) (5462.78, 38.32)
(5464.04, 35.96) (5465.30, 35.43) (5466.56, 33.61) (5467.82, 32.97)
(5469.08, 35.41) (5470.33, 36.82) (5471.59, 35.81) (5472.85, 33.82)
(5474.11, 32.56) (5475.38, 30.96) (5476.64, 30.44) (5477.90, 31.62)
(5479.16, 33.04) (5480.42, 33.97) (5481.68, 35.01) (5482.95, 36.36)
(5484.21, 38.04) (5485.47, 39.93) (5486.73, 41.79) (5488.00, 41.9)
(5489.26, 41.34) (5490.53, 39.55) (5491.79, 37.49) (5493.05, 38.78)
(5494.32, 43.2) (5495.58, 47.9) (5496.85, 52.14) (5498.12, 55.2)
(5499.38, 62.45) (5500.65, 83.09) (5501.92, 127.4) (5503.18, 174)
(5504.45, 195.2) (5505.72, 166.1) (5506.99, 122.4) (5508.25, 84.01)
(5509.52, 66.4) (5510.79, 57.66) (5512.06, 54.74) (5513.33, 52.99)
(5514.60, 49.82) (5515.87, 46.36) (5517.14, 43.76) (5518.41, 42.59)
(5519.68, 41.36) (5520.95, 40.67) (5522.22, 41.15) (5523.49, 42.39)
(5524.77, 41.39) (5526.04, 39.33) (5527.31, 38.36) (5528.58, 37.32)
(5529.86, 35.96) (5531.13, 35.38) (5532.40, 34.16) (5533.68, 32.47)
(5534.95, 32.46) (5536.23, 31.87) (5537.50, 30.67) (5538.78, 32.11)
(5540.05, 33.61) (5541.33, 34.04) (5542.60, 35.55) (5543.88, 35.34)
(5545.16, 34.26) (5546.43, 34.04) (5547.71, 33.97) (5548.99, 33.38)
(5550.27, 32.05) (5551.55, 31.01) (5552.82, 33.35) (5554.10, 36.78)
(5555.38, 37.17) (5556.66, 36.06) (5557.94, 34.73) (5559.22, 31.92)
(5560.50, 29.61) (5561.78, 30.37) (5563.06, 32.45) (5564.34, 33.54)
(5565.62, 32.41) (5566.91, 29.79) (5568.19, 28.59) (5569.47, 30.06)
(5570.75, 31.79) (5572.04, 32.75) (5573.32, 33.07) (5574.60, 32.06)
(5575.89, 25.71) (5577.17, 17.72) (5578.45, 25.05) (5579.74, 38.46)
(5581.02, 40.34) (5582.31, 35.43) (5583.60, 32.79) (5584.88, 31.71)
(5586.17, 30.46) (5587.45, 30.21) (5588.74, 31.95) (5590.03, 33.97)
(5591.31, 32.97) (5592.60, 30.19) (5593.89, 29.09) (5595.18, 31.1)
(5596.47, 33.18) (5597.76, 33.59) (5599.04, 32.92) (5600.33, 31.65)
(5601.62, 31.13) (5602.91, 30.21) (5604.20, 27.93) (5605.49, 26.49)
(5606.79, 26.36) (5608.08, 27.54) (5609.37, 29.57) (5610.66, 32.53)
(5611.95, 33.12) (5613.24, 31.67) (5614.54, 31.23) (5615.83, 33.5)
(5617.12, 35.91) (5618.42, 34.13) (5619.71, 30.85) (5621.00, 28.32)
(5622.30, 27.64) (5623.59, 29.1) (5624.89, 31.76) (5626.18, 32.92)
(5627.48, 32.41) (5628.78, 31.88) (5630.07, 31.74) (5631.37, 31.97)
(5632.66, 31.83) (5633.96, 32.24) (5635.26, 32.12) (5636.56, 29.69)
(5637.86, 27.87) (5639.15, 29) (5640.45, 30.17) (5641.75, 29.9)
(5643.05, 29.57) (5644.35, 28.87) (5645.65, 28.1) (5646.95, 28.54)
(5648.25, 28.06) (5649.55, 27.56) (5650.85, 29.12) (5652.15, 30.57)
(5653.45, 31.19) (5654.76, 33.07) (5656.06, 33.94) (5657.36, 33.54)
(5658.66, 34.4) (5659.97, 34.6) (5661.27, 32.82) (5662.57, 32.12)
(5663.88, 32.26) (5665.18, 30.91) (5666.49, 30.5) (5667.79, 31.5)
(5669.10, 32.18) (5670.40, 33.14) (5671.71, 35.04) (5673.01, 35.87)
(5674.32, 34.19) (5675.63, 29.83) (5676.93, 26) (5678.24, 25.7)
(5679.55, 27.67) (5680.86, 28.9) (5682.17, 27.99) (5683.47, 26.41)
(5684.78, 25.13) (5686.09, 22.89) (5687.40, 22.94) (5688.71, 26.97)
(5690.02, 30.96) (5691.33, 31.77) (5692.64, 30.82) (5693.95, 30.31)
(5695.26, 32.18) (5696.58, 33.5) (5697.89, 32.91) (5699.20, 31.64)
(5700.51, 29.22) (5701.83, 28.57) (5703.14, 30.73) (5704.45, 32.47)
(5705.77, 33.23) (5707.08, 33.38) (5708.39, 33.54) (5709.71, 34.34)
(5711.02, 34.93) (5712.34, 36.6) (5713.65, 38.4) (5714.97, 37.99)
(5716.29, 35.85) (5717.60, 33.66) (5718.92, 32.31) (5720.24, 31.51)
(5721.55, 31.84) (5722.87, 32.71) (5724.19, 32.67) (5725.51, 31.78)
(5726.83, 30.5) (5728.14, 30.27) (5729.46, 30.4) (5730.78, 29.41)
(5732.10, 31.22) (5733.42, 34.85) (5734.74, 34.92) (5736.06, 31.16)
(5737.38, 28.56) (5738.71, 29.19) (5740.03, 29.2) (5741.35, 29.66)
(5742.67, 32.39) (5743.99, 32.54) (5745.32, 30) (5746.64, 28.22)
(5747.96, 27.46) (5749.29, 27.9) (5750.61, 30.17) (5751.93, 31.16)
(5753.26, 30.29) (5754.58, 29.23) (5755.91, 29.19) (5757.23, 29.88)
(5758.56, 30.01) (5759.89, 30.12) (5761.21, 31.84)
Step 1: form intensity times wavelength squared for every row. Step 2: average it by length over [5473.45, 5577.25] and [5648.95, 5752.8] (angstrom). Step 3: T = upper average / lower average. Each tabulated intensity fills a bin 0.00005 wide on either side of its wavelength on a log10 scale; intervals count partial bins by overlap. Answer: 0.72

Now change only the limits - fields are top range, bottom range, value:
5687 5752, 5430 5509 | 0.66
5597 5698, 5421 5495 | 0.83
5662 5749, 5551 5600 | 1.02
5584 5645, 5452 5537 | 0.63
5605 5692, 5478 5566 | 0.65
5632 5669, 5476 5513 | 0.50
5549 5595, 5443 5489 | 0.79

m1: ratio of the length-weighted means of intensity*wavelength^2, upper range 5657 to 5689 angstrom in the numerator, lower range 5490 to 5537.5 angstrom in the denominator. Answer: 0.52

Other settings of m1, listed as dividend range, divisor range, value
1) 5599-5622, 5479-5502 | 0.68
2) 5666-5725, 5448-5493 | 0.81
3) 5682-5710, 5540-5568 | 0.95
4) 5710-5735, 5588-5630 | 1.11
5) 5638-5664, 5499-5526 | 0.42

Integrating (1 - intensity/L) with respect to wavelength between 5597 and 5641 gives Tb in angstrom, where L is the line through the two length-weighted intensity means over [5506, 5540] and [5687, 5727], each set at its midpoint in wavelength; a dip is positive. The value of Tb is 9.6 angstrom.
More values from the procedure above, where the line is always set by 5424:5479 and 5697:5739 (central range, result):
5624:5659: 3.9 angstrom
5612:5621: 0.7 angstrom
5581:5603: 2.3 angstrom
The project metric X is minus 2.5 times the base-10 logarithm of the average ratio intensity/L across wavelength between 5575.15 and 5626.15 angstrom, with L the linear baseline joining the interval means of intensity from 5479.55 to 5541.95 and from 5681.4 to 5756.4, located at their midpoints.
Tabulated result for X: 0.40 mag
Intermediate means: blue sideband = 55.1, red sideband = 31.1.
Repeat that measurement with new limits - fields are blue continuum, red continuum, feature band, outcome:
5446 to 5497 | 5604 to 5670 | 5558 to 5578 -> 0.18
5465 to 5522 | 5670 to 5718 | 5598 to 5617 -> 0.34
